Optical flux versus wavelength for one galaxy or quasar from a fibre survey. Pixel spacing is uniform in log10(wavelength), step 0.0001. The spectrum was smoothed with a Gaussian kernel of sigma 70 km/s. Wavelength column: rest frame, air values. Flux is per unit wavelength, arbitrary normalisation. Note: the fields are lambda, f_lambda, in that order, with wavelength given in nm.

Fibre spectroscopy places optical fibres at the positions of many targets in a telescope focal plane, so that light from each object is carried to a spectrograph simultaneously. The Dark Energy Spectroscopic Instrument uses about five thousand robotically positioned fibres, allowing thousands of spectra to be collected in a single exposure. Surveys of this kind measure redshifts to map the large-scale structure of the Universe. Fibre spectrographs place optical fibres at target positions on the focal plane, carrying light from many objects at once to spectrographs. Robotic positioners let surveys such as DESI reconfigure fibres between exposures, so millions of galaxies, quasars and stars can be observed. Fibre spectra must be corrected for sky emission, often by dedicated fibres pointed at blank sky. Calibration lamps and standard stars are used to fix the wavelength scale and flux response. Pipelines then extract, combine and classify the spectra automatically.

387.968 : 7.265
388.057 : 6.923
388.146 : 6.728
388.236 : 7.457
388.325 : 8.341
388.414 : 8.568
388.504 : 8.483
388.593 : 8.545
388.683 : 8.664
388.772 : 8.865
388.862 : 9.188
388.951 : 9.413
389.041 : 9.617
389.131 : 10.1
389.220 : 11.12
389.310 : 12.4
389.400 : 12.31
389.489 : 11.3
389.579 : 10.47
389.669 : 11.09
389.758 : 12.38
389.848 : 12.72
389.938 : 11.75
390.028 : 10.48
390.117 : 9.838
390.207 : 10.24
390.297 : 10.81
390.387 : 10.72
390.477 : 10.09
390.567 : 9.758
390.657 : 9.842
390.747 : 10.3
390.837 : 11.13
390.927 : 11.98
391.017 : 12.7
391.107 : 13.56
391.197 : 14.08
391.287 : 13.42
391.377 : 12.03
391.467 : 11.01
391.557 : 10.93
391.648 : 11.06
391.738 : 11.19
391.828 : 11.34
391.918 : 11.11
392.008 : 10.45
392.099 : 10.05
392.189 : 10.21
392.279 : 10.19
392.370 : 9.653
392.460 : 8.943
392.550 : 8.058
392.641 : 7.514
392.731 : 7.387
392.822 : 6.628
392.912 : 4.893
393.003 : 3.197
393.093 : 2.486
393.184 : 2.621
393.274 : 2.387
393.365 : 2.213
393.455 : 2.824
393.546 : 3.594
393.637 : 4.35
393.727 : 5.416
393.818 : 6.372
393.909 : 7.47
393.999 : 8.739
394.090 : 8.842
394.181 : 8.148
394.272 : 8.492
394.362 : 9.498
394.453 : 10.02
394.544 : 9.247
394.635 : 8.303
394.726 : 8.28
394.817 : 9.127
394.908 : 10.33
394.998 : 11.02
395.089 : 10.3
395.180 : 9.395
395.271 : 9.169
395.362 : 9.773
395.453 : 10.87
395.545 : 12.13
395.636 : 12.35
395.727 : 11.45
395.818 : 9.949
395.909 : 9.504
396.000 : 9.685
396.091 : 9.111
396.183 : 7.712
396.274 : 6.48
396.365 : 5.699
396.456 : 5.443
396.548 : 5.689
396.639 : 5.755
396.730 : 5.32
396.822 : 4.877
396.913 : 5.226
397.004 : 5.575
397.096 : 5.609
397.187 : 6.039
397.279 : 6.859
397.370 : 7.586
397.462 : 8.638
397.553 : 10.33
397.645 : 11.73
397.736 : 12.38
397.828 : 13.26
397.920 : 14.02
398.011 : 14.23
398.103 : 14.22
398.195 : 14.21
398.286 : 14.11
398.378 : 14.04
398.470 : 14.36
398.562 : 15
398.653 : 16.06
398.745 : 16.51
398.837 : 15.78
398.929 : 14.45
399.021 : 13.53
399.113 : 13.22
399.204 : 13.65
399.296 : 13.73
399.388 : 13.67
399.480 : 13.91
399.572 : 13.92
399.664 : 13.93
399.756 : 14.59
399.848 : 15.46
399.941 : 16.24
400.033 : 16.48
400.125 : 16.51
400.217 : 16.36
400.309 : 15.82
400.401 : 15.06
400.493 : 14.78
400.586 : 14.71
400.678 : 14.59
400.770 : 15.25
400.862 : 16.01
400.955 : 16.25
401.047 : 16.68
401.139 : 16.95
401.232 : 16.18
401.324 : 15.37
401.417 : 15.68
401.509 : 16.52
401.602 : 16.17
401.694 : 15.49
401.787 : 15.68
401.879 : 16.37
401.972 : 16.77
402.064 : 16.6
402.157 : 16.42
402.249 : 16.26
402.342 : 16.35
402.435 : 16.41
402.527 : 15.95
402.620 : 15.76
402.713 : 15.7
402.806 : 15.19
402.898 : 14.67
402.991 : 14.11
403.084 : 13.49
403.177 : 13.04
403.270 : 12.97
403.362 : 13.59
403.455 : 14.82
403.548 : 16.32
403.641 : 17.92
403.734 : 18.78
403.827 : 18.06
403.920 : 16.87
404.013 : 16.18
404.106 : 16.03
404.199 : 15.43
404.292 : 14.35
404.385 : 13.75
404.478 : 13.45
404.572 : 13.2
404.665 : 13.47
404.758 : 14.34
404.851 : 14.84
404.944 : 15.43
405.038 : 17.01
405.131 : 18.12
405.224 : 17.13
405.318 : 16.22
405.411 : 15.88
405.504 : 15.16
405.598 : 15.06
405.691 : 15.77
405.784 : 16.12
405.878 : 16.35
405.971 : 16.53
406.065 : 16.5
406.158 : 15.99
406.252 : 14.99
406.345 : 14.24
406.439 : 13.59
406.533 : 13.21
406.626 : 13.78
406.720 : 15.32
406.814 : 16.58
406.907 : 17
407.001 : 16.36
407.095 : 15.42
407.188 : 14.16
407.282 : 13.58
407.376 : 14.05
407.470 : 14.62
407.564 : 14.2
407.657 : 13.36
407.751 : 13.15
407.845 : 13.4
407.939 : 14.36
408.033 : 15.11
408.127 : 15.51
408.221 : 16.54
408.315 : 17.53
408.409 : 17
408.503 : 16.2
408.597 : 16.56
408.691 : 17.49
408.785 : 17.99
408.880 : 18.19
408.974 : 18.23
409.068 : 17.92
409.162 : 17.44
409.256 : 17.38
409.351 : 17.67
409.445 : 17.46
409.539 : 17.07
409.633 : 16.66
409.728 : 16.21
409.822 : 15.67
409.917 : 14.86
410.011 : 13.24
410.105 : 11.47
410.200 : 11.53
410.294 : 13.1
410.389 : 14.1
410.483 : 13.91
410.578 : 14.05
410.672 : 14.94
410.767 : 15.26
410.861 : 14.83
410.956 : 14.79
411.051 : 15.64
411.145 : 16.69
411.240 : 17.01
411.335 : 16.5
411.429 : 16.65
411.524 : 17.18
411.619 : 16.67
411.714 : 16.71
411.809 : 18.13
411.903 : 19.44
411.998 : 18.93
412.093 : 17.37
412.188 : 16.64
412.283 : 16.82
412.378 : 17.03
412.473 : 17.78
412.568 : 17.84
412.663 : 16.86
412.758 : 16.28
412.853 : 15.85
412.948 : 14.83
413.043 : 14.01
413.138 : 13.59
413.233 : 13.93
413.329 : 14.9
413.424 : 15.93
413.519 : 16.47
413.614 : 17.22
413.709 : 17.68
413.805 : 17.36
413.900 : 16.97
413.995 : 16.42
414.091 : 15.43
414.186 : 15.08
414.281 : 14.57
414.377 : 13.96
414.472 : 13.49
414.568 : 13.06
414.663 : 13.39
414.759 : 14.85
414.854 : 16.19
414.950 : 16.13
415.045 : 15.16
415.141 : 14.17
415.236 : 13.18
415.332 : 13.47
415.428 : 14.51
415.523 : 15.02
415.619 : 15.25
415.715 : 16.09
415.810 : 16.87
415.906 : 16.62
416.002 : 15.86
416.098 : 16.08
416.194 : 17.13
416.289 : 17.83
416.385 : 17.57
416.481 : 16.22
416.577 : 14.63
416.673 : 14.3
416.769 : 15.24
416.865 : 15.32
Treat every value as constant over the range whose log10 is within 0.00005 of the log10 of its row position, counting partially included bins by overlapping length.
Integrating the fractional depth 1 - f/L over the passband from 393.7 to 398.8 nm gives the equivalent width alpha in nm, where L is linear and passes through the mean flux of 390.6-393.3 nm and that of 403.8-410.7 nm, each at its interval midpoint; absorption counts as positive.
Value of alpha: 0.675 nm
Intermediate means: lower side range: 9.39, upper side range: 15.4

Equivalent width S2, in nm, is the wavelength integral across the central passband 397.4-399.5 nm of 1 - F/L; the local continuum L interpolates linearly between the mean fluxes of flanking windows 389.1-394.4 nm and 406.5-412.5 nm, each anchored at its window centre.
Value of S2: -0.345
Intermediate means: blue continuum 9.21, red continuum 15.8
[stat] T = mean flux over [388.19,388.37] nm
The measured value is 7.91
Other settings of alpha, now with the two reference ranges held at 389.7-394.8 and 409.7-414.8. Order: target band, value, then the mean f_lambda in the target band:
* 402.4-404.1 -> -0.40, 15.6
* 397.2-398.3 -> -0.08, 11.6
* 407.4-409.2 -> -0.21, 16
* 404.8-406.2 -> -0.29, 16.1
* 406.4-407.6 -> -0.08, 14.8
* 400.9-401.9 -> -0.34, 16.1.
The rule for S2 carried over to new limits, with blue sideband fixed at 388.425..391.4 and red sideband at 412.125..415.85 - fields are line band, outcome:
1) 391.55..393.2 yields 0.43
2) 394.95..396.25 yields 0.20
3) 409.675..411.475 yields 0.01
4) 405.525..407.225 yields -0.16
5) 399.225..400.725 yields -0.25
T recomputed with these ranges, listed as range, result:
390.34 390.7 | 10.1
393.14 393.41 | 2.41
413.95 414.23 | 15.6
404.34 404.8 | 13.6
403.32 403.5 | 14.2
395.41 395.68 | 11.8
